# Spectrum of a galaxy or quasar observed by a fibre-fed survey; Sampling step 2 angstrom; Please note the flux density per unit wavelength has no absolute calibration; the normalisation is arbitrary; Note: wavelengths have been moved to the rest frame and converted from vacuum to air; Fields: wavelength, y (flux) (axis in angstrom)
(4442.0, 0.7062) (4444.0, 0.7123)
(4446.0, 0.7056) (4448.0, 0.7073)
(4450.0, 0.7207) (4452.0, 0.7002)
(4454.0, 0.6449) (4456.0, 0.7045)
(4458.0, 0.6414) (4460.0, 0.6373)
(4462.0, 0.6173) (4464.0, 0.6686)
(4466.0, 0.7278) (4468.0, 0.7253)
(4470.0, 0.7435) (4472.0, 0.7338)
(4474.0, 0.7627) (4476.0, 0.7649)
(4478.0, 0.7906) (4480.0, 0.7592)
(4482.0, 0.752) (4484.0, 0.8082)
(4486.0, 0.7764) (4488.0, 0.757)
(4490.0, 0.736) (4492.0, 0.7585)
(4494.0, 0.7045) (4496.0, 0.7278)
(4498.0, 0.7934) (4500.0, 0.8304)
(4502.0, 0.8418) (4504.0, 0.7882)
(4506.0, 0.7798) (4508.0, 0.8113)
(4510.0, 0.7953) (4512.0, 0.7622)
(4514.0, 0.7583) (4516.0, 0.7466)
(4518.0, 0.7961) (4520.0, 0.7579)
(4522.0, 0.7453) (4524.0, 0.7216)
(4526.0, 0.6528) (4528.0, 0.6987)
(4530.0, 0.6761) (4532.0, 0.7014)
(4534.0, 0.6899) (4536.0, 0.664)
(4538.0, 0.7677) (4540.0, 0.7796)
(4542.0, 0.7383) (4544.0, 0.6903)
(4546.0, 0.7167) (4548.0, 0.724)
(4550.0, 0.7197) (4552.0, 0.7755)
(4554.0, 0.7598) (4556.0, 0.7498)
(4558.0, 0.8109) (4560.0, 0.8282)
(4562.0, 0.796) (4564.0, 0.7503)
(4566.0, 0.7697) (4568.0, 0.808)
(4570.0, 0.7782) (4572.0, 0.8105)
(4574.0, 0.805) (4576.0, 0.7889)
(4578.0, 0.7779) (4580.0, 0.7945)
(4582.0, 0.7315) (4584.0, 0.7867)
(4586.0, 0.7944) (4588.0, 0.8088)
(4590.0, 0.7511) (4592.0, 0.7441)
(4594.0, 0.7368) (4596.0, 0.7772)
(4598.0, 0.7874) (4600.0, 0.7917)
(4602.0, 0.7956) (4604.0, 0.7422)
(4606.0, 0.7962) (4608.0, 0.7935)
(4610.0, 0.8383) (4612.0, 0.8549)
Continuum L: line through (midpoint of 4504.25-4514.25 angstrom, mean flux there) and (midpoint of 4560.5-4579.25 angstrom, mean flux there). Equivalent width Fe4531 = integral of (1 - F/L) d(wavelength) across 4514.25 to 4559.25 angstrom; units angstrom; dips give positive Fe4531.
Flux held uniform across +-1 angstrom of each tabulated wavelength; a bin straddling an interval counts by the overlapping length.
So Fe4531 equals 3.1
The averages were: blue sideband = 0.784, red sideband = 0.788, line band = 0.732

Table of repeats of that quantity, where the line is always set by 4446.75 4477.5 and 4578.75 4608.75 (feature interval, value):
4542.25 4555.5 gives 0.32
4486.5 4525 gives -2.29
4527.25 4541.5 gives 0.57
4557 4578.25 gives -0.92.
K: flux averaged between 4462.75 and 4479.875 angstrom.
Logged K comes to 0.739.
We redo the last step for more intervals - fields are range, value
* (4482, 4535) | 0.754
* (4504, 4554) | 0.738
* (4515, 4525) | 0.754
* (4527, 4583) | 0.754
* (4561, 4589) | 0.786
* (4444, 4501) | 0.728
